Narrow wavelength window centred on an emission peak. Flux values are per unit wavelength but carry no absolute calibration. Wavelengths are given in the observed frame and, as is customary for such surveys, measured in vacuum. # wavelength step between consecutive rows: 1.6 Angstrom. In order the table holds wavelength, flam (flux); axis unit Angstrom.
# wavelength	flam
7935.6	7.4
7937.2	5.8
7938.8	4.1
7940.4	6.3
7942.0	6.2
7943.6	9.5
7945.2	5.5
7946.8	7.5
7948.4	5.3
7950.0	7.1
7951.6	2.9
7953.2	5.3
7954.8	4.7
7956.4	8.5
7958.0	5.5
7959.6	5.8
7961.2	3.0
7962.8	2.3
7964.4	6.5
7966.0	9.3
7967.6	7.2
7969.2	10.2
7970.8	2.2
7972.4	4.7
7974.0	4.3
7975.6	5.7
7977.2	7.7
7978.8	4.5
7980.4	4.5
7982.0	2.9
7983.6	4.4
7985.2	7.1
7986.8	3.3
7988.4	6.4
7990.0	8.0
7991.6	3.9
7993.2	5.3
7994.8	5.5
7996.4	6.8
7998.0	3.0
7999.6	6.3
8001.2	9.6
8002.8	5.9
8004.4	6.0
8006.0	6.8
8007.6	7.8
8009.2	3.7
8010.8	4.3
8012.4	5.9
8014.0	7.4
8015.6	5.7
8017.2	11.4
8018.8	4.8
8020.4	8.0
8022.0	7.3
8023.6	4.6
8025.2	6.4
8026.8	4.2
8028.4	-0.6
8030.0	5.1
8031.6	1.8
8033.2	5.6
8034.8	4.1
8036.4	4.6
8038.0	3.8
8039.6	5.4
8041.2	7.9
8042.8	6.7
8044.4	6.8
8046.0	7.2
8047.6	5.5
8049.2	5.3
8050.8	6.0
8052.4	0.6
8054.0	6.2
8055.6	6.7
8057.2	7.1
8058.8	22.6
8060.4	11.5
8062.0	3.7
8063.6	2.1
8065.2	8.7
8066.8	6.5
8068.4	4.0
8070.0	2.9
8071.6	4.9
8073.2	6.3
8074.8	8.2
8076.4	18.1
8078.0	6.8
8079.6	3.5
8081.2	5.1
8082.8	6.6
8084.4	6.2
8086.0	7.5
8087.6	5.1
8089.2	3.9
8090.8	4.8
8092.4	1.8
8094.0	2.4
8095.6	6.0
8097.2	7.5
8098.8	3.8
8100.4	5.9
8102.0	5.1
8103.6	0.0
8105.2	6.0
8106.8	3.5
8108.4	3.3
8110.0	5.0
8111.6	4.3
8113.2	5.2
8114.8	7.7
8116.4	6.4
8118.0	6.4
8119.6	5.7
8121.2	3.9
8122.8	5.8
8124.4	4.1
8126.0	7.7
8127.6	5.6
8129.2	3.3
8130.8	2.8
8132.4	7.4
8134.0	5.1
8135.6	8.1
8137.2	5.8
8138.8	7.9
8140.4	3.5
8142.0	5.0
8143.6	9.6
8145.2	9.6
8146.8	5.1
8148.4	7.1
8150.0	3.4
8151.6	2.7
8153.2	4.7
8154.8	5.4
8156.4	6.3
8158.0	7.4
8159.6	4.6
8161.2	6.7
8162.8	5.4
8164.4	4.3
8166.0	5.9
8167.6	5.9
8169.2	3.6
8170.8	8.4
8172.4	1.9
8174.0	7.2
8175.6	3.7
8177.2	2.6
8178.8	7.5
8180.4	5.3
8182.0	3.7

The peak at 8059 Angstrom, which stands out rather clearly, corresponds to [S II]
